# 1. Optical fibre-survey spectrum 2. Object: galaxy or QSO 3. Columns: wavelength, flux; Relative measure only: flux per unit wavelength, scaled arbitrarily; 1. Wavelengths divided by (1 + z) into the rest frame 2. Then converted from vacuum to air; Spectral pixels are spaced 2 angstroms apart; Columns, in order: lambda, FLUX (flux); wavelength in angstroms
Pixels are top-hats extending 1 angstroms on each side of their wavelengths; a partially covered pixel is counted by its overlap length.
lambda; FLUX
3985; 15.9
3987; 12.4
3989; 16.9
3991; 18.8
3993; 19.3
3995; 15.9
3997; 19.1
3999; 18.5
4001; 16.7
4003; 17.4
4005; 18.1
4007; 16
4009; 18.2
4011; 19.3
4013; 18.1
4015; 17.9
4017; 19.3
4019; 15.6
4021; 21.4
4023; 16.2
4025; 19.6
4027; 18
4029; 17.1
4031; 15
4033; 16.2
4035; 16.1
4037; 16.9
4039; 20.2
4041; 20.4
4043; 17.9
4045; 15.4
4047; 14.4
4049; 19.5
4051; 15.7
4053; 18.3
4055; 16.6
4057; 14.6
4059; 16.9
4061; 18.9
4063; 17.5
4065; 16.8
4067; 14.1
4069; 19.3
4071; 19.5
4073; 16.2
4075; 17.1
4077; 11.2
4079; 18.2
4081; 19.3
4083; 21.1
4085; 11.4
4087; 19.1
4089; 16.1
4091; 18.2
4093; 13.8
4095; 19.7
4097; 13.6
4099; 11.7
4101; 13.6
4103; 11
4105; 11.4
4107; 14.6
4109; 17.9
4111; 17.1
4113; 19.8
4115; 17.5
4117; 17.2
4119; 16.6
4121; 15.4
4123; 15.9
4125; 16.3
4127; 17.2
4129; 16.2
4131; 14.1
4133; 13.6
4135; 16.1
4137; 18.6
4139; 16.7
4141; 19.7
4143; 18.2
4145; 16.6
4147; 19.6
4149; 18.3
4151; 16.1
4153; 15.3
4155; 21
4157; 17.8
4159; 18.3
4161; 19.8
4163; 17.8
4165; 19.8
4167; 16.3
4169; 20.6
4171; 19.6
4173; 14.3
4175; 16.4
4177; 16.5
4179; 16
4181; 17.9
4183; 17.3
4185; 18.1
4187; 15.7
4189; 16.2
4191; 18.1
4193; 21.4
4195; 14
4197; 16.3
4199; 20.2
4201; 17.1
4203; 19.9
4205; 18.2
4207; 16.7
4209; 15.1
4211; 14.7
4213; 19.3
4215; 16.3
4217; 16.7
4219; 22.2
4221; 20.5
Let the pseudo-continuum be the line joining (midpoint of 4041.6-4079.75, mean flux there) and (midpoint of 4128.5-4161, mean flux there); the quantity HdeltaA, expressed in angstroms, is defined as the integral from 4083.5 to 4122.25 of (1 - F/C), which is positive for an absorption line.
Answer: 3.2 angstroms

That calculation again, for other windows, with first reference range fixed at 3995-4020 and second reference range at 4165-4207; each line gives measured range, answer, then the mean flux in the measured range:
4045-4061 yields 1.0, 16.6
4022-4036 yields 0.7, 16.9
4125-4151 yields 0.9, 17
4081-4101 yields 1.8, 16.1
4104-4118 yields 0.9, 16.5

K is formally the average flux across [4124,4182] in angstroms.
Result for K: 17.4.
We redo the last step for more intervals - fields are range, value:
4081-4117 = 15.9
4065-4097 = 16.8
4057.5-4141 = 16.3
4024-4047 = 17.4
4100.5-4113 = 14.7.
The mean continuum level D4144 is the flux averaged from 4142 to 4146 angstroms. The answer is 17.4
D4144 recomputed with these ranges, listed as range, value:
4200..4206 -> 18.4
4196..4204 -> 18.4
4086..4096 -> 17.4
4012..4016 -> 18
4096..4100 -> 12.6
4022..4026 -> 17.9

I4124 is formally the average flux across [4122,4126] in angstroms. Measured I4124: 16.1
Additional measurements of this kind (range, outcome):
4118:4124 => 16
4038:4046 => 18.5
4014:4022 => 18.5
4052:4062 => 17.1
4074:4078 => 14.2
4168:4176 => 17.7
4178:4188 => 17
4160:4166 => 19.1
